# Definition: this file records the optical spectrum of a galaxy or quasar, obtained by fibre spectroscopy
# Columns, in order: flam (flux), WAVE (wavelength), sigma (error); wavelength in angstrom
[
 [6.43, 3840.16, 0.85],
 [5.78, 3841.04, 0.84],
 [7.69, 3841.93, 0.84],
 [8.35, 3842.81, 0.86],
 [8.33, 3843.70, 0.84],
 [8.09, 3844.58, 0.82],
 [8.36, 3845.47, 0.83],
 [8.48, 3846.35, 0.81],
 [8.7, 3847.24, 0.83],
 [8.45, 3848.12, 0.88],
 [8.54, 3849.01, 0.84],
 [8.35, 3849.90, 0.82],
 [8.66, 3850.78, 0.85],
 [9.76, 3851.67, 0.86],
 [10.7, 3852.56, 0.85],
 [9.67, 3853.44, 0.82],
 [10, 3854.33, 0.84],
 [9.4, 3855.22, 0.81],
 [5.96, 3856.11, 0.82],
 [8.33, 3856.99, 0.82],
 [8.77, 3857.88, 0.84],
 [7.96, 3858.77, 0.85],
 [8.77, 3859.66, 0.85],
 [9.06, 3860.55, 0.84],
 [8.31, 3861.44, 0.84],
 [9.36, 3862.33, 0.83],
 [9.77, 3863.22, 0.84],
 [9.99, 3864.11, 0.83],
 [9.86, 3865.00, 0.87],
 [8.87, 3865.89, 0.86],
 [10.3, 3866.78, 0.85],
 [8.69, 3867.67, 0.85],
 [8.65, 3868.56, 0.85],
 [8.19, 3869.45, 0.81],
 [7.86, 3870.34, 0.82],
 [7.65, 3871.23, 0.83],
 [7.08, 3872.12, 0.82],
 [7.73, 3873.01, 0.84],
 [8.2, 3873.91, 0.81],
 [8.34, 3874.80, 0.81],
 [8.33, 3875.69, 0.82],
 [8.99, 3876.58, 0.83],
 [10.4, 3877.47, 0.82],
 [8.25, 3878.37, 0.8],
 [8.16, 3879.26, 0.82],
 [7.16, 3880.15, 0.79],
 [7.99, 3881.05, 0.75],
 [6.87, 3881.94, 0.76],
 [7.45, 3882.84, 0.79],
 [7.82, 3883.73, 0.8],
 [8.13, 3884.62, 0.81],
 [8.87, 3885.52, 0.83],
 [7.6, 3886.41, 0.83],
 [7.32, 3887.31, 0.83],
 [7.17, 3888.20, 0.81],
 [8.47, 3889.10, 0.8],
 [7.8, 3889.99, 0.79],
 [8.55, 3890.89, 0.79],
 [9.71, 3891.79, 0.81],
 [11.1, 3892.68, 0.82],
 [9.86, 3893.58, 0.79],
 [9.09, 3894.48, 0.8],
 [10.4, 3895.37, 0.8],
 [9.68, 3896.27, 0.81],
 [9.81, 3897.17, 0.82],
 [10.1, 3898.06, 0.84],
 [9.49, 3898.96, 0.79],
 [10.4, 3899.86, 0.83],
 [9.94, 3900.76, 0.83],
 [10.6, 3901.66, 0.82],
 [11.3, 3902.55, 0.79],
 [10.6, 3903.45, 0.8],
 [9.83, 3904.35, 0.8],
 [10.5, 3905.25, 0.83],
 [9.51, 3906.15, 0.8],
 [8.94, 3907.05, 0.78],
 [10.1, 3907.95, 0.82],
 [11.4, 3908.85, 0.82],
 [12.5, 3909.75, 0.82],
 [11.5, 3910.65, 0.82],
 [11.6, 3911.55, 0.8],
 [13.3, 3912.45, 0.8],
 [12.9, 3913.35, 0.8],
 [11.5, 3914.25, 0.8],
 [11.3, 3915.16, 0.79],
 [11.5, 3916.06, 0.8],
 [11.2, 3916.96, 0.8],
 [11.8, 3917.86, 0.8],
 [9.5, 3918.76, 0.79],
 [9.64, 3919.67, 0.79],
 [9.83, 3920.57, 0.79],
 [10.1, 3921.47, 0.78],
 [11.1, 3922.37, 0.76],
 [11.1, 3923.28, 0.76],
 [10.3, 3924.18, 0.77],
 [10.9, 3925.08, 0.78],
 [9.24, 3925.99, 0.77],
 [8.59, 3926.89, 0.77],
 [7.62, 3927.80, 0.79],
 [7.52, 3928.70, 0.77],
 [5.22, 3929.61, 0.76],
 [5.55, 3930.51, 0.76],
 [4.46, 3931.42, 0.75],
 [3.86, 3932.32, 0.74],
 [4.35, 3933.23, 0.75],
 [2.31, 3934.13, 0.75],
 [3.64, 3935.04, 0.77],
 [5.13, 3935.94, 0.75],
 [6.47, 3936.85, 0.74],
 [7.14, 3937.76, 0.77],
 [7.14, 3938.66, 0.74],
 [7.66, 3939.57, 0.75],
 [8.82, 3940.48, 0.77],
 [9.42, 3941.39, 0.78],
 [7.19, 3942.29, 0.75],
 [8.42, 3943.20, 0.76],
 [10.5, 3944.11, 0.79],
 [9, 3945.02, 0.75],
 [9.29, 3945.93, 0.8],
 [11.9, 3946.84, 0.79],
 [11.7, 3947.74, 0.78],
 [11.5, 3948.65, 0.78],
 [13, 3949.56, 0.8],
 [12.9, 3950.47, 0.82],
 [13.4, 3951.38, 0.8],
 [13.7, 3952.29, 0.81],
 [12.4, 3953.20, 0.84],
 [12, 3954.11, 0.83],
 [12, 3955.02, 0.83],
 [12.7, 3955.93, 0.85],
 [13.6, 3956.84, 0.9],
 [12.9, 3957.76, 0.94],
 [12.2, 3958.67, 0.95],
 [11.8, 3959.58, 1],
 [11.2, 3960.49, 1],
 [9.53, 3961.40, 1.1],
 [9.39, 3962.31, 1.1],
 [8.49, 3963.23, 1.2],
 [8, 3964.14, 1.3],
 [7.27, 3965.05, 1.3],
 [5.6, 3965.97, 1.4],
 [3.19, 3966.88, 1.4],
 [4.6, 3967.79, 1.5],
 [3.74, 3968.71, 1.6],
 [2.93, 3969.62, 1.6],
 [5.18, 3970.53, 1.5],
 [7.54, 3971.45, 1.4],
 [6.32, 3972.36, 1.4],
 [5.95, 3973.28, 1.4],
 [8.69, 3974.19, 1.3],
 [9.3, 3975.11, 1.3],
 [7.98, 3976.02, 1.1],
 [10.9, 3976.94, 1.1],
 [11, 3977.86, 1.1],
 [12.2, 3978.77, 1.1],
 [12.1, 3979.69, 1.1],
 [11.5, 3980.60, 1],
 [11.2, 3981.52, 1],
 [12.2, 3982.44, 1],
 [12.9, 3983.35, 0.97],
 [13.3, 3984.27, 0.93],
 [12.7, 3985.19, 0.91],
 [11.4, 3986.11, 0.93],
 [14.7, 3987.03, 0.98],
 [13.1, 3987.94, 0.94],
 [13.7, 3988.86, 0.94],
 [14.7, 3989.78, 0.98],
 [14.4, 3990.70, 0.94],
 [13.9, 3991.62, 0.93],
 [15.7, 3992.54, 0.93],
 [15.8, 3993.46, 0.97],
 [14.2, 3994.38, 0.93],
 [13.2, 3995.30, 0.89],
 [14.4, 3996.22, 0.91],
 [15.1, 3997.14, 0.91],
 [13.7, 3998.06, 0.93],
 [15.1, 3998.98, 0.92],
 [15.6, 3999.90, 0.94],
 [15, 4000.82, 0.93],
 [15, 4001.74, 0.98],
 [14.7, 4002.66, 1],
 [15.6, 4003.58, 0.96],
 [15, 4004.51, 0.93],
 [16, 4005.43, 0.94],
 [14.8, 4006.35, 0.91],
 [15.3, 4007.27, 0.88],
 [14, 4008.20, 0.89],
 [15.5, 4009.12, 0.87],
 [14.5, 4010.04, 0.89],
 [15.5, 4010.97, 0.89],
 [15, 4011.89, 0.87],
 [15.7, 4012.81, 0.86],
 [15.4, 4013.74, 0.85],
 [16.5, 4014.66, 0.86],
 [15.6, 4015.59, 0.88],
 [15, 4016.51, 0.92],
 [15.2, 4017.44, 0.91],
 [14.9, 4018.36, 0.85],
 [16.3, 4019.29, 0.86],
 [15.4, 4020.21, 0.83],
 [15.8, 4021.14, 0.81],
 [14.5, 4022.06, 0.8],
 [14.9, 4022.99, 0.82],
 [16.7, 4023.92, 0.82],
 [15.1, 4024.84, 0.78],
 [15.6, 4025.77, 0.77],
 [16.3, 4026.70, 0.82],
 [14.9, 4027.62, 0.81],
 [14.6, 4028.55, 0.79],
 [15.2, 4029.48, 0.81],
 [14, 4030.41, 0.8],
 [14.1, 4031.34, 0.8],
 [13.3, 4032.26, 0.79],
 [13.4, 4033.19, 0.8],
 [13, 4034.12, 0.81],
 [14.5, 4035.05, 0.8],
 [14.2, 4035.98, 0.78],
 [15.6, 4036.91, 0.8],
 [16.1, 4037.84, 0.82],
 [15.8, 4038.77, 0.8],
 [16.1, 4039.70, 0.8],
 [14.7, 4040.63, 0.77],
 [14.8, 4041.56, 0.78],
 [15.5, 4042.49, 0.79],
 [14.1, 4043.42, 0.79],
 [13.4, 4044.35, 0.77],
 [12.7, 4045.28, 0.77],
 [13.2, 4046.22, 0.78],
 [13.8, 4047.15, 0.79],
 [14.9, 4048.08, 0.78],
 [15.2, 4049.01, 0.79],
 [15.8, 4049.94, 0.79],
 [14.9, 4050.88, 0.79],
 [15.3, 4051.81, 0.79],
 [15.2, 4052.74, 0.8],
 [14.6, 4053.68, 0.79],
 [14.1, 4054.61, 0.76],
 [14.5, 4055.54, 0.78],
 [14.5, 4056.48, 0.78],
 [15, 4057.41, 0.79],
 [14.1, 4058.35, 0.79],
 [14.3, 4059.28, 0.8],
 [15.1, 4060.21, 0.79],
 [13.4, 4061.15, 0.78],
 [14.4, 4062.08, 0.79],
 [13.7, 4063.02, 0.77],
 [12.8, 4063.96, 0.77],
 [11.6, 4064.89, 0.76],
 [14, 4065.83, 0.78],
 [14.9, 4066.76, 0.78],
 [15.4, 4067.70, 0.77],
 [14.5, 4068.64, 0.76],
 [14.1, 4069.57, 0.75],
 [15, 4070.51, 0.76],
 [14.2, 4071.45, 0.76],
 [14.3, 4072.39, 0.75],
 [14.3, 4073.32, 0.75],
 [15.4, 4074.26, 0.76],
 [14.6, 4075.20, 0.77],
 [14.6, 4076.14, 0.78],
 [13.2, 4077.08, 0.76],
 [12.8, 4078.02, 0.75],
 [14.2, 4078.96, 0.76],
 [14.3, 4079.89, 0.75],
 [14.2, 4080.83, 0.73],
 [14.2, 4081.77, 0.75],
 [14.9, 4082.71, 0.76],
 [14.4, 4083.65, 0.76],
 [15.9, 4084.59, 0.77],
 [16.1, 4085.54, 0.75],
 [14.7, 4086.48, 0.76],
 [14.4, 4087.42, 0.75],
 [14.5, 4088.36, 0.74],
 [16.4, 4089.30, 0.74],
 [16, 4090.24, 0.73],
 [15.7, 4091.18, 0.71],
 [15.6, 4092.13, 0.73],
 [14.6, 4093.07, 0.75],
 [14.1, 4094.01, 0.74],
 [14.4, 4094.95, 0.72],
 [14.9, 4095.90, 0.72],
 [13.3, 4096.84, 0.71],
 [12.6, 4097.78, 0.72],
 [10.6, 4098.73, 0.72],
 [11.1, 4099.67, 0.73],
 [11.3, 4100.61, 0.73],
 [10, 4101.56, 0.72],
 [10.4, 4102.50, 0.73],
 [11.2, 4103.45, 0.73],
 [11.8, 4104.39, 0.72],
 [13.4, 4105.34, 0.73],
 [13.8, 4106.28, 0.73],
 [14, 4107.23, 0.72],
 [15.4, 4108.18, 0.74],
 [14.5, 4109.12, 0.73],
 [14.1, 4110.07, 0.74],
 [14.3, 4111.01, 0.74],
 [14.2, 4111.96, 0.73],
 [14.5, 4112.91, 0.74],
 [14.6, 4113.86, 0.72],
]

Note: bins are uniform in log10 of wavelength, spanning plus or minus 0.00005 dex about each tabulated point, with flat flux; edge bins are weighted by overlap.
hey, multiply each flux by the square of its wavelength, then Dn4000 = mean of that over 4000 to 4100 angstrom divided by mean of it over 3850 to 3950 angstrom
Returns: 1.75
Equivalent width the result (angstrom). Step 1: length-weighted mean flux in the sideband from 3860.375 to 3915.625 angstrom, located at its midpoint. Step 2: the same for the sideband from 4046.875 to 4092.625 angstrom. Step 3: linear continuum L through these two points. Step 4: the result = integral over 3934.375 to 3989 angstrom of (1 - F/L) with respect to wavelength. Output 8.5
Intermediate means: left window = 9.36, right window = 14.6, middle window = 9.71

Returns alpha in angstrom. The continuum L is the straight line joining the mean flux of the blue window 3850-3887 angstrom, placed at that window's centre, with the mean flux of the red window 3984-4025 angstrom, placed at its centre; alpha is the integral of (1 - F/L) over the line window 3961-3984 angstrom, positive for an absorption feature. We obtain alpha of 8.7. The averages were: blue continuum 8.58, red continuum 14.8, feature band 8.35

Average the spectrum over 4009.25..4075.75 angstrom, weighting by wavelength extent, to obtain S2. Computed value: 14.7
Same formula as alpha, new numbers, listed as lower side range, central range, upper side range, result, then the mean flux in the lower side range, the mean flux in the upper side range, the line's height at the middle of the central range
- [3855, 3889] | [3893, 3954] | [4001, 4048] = 5.17 angstrom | 8.35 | 14.9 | 10.6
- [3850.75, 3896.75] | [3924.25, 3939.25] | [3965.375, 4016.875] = 5.96 angstrom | 8.67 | 12.4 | 10.5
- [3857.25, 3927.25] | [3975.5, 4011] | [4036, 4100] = -4.01 angstrom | 9.5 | 14.4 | 12.3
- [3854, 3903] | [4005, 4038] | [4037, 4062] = -3.28 angstrom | 8.8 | 14.7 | 13.7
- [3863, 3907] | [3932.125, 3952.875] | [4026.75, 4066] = 4.26 angstrom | 8.95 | 14.4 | 10.9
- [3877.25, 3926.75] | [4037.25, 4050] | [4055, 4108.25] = -1.56 angstrom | 9.83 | 14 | 13.1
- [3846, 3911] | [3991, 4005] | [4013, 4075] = -1.79 angstrom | 9.04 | 14.7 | 13.1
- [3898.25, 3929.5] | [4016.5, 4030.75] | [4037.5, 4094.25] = -1.99 angstrom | 10.4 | 14.6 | 13.4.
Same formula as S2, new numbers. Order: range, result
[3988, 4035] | 14.9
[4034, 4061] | 14.7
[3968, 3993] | 10.7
